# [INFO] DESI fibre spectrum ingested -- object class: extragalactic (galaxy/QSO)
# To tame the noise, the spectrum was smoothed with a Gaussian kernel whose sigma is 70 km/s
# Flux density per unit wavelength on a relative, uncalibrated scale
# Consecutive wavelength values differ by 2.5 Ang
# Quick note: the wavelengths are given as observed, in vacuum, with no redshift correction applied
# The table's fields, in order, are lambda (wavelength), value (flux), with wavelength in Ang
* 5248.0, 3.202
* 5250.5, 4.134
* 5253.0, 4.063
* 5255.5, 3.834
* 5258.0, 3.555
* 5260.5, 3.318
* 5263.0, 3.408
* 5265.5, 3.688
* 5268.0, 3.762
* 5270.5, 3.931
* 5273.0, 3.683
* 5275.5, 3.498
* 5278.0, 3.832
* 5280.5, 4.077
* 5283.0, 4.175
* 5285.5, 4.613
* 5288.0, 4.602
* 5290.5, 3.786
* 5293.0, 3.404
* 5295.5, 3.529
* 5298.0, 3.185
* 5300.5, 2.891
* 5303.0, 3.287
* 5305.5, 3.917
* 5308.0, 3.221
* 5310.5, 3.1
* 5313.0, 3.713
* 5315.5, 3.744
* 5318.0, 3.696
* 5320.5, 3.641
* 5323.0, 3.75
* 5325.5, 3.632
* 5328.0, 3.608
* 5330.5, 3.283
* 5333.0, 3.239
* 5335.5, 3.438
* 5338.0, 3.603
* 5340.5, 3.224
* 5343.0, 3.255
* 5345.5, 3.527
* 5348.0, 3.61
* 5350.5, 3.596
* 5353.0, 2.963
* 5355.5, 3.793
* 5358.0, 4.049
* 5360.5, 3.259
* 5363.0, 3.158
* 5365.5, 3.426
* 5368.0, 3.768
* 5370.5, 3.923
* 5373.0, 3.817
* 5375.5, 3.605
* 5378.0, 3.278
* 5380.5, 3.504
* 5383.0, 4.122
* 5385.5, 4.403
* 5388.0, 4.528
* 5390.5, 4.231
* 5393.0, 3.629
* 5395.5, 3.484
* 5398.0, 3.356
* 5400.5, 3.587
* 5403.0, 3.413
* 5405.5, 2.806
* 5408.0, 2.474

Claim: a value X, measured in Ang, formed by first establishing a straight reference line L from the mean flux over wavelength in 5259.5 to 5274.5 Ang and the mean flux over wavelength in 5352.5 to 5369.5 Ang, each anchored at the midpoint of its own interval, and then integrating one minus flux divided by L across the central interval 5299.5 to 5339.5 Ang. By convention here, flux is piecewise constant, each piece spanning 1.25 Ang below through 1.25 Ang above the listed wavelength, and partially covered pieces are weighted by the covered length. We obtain 0.9 Ang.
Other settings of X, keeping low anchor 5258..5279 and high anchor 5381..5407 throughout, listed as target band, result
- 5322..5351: 1.68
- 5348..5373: 0.97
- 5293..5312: 1.79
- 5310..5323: 0.18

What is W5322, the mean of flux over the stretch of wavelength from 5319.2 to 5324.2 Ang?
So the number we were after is 3.69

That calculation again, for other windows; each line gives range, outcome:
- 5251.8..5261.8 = 3.69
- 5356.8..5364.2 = 3.49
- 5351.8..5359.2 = 3.6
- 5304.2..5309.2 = 3.57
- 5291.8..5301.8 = 3.25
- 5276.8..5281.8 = 3.96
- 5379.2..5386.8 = 4.01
